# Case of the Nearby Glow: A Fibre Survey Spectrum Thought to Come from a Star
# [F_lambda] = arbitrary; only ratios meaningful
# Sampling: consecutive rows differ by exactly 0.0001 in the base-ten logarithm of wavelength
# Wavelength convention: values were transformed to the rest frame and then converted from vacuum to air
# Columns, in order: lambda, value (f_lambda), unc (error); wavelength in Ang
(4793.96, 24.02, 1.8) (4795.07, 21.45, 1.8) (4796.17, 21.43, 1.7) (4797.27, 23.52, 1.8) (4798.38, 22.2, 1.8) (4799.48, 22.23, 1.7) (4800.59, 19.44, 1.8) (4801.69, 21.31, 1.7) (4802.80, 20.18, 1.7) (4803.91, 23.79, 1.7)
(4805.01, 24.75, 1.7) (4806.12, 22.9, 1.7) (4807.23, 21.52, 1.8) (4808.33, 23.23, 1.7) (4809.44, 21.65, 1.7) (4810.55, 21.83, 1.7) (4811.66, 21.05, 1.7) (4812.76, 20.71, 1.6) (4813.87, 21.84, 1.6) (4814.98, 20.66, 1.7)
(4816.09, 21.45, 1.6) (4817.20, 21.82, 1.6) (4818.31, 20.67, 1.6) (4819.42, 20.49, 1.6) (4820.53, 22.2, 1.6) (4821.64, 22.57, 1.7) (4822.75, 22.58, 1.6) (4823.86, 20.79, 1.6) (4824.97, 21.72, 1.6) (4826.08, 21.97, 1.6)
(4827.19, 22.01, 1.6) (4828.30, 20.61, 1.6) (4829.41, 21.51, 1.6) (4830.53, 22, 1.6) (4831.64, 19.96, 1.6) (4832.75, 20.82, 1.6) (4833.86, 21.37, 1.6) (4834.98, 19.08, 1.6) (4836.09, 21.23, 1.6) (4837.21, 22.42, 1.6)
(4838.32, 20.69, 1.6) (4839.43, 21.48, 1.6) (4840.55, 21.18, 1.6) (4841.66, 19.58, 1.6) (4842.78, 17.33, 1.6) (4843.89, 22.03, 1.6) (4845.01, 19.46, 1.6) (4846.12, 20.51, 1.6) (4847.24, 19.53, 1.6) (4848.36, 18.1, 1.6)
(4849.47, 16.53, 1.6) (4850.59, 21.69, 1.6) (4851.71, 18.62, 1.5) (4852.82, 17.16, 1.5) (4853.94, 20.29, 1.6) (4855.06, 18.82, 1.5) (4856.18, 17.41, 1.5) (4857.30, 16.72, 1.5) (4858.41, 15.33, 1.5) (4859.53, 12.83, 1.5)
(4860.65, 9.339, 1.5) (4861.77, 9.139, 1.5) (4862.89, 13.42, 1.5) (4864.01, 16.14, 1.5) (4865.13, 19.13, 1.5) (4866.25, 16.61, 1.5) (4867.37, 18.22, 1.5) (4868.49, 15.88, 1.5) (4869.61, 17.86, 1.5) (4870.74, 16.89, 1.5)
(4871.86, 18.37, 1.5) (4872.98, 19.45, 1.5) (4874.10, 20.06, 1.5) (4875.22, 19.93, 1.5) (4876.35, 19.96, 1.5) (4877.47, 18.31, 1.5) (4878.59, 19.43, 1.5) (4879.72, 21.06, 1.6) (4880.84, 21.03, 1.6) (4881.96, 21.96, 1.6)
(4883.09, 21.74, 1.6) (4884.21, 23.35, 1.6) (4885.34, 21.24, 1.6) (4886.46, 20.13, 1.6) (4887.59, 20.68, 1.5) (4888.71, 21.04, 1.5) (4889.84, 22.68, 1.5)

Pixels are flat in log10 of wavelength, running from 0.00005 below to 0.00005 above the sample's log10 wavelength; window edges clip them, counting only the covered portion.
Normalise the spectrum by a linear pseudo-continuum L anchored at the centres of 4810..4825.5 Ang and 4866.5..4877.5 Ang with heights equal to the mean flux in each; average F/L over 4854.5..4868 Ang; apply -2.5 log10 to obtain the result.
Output 0.24 mag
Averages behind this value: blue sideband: 21.5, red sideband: 18.4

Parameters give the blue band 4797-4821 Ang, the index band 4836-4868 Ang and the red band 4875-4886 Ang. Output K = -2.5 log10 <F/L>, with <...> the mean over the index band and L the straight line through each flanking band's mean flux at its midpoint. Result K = 0.18 mag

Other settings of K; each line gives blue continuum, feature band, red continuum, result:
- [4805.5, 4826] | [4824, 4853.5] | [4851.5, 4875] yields -0.06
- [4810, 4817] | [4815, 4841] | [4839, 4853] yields -0.04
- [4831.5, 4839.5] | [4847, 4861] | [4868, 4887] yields 0.19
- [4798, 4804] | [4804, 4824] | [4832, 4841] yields -0.03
